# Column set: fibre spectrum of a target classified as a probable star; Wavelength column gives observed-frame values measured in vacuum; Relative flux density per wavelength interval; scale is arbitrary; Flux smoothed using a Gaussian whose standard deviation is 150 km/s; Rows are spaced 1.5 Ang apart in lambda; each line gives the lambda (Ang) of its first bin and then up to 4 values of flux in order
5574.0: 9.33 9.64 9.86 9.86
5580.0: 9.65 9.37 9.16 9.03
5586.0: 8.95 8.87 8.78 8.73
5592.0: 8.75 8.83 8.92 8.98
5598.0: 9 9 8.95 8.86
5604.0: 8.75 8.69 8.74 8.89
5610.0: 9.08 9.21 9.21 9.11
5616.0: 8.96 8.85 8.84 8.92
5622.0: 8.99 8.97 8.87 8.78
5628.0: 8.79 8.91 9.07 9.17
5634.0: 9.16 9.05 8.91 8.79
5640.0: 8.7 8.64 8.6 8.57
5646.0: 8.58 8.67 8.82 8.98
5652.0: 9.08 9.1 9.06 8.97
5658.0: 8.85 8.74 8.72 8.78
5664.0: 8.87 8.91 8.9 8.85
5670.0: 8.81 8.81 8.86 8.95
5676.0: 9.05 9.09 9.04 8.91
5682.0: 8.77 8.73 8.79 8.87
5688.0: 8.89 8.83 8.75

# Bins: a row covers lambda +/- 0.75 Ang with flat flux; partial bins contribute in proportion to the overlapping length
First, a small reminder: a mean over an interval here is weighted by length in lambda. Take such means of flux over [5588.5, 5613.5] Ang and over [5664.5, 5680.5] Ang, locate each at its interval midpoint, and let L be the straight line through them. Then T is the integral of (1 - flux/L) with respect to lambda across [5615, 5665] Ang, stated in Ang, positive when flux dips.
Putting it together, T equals 0.2 Ang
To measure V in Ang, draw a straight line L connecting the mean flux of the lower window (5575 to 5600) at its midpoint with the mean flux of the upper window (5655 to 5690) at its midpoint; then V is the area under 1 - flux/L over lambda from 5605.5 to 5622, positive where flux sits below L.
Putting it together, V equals 0.2 Ang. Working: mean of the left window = 9.14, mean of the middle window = 8.97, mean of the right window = 8.87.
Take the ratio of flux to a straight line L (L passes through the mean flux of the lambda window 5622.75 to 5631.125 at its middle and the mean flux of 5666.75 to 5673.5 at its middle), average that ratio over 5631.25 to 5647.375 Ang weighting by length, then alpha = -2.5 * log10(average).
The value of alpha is 0.01 mag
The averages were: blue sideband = 8.89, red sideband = 8.84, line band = 8.82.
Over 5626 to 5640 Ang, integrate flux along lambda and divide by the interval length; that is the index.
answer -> 8.95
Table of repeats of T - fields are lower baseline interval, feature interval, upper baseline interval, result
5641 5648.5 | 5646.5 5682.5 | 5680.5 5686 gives -0.8 Ang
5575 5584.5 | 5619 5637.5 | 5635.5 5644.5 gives -0.1 Ang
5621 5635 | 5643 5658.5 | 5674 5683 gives 0.2 Ang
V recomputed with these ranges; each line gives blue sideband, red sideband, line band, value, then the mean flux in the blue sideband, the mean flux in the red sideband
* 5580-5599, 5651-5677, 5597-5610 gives 0.1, 8.98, 8.9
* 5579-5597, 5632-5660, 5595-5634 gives 0.0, 9.01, 8.86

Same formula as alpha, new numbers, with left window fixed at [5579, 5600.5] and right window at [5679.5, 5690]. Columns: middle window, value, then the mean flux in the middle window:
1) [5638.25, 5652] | 0.02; 8.72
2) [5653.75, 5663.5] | 0.00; 8.87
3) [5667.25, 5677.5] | -0.01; 8.9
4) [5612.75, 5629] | 0.00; 8.93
